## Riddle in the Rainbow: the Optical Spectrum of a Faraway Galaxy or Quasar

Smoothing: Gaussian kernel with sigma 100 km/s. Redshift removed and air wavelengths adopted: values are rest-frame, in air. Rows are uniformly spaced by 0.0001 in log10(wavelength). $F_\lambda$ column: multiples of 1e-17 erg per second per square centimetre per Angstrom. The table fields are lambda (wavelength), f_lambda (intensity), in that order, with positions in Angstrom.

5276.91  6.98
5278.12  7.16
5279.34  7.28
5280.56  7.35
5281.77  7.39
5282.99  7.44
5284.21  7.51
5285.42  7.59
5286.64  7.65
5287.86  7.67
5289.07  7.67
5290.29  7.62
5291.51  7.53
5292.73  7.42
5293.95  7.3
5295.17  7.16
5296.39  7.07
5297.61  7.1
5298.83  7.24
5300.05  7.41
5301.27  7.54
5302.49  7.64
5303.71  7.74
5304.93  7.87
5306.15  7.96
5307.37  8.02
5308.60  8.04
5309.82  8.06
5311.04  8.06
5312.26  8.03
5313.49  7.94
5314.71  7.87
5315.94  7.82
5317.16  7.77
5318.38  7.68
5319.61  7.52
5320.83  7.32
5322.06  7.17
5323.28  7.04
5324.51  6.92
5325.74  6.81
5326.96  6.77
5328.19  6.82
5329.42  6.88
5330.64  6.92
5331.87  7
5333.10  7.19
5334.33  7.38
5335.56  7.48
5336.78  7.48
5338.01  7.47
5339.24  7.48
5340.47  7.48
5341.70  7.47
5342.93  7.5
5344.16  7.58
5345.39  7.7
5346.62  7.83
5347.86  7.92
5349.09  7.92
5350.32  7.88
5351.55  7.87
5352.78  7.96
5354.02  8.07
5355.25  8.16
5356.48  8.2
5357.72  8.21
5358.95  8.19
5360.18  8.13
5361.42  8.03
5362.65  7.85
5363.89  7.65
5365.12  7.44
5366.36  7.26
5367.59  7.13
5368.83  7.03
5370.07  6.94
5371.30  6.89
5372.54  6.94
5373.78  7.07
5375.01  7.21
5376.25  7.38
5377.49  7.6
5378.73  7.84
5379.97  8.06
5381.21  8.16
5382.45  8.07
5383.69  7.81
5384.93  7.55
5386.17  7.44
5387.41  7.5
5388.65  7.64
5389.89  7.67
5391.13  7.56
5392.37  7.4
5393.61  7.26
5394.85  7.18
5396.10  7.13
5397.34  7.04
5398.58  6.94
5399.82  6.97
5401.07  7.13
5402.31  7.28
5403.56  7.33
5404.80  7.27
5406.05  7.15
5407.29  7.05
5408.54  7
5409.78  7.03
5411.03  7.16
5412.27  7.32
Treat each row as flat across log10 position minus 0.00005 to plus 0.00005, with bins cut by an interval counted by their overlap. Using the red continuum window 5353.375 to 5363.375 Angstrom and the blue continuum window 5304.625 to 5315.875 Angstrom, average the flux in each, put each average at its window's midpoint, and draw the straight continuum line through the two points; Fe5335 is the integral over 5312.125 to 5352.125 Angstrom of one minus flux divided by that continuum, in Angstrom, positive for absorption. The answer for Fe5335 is 2.9 Angstrom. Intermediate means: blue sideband 7.97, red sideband 8.1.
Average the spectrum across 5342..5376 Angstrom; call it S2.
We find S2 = 7.65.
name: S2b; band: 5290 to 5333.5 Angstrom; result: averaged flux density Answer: 7.45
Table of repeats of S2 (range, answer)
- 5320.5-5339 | 7.11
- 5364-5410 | 7.34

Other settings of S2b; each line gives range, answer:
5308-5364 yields 7.62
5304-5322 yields 7.83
